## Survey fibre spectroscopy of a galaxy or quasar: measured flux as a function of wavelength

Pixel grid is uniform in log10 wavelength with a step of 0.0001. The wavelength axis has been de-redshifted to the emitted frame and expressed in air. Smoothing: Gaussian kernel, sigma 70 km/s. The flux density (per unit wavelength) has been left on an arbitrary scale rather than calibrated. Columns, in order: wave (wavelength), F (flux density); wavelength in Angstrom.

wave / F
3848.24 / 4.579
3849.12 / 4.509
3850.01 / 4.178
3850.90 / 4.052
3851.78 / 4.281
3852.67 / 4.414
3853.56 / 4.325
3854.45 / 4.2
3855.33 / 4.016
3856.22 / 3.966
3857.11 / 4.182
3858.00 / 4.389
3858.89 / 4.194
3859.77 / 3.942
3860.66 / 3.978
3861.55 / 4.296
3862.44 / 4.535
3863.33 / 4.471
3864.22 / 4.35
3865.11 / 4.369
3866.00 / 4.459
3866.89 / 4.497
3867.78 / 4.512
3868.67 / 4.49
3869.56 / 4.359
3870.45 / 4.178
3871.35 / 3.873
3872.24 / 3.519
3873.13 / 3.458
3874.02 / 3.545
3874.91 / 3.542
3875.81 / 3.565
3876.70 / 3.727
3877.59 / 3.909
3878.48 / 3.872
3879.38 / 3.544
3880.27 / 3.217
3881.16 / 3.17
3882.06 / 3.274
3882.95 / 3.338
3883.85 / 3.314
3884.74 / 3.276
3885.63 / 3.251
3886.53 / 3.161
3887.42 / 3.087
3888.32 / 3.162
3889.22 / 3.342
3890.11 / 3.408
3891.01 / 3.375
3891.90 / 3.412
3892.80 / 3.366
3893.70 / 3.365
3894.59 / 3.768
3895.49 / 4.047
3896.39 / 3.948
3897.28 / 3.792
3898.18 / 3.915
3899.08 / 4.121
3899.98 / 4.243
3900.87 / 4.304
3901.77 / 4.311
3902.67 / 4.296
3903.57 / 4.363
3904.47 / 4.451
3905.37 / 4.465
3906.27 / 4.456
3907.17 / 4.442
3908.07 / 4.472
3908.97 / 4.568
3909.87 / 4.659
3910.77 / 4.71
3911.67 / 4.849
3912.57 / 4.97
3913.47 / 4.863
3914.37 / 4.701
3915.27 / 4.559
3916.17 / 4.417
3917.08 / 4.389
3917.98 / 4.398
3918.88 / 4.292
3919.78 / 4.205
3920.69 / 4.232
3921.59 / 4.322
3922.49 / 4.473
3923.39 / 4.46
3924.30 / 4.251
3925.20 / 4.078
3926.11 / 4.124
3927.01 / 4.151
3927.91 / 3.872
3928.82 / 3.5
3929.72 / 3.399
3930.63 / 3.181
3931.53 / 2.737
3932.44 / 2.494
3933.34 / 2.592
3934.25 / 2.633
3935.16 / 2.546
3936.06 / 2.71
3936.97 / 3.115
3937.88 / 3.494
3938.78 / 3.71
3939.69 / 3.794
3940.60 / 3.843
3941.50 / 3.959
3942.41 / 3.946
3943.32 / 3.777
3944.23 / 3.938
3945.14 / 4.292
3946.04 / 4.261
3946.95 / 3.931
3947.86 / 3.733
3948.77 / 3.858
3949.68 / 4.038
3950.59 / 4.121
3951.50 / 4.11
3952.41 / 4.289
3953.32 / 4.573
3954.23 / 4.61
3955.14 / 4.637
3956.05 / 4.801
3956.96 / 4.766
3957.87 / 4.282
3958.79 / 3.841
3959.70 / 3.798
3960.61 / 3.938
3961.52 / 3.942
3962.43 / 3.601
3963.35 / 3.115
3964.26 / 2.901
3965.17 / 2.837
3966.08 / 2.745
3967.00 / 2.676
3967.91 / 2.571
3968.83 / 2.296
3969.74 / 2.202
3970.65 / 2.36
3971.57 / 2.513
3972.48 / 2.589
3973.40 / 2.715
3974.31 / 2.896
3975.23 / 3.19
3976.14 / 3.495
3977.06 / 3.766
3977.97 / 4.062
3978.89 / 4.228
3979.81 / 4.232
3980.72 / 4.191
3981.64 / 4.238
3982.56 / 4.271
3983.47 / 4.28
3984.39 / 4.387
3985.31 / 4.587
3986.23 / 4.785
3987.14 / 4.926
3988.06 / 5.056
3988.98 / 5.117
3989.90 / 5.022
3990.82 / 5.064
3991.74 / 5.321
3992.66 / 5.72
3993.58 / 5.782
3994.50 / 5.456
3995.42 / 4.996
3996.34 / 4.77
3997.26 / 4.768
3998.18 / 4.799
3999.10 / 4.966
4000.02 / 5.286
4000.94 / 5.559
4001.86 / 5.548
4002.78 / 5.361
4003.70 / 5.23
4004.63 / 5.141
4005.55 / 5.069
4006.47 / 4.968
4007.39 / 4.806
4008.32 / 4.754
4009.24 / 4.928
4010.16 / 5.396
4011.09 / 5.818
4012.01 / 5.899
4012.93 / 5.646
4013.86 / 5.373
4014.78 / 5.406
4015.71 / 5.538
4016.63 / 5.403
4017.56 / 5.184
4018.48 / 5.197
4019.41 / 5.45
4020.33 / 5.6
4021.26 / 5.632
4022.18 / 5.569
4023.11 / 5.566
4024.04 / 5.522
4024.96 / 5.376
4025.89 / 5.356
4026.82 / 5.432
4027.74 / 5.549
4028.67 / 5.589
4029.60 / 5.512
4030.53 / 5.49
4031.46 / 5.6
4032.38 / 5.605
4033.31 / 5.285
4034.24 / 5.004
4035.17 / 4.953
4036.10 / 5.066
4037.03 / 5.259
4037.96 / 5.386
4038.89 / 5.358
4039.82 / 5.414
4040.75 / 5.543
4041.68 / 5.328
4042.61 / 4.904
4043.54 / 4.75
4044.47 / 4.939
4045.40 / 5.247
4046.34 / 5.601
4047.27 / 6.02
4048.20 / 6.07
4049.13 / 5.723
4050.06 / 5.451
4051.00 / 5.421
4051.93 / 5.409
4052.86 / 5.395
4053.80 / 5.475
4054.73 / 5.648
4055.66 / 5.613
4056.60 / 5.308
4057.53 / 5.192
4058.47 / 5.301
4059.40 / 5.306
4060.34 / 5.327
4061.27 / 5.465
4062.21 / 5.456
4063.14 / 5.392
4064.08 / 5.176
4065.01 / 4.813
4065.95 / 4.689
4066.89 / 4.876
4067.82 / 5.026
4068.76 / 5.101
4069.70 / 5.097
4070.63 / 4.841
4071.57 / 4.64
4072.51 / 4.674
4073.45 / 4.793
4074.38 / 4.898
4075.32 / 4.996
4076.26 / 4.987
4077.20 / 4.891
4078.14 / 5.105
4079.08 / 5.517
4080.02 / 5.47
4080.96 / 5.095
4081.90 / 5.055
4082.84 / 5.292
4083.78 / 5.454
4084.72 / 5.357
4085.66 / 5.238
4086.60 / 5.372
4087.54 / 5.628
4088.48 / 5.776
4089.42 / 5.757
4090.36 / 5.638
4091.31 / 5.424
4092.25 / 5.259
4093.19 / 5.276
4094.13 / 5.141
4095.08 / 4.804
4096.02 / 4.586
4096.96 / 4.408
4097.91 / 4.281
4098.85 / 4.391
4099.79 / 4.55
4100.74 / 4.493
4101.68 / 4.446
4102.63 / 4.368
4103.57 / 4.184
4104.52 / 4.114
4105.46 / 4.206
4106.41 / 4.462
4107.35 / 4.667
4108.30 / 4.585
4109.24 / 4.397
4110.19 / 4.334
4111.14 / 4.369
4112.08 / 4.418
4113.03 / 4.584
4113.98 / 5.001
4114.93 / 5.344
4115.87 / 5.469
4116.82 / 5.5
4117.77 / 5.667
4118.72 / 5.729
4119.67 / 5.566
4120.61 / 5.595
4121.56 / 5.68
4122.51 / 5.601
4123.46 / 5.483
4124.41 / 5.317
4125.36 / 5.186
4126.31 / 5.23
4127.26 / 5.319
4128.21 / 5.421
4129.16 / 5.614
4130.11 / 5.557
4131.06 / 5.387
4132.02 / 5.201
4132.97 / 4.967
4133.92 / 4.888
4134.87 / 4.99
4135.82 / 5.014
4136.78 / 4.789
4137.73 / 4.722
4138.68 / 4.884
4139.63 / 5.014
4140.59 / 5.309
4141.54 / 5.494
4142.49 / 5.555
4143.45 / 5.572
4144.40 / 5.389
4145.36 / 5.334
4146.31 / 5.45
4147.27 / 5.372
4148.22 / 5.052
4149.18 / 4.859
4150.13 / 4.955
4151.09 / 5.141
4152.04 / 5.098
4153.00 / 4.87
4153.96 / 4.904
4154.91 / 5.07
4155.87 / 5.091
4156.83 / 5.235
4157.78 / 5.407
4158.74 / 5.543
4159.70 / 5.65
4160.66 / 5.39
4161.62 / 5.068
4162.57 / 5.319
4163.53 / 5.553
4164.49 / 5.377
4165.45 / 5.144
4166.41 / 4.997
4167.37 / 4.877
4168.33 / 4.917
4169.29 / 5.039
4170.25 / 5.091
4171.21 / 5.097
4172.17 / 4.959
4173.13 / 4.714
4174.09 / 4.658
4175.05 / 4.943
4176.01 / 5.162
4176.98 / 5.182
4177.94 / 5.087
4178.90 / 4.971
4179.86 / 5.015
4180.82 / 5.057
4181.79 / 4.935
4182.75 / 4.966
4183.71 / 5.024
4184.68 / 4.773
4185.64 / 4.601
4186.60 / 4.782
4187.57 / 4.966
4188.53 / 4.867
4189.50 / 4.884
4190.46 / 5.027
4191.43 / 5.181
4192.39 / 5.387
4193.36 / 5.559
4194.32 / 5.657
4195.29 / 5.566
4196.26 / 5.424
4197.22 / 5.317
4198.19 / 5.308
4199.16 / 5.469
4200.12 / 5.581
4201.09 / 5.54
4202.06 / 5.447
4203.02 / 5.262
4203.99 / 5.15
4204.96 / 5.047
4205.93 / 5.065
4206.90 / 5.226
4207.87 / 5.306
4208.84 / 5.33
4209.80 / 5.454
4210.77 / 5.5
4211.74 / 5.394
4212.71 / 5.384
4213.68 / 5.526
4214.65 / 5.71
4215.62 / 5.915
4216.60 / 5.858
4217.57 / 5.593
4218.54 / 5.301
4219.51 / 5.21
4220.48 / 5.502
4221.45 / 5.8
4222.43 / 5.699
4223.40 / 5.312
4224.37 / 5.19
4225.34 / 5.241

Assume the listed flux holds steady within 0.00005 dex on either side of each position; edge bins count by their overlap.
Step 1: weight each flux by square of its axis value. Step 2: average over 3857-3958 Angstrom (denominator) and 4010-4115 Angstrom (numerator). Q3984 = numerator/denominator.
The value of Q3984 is 1.4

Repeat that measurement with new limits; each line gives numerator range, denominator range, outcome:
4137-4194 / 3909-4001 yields 1.41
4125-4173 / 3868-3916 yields 1.50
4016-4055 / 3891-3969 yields 1.46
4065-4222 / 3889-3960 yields 1.43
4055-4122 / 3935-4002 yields 1.32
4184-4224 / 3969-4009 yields 1.33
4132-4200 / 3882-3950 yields 1.50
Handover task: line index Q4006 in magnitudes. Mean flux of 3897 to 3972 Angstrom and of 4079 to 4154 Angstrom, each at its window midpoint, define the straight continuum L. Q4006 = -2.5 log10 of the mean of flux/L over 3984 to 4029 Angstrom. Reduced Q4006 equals -0.20 mag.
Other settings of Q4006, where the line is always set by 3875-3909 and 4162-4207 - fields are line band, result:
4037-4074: -0.16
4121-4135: -0.10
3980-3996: -0.16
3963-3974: 0.49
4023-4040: -0.22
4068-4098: -0.11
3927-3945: 0.18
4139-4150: -0.07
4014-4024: -0.25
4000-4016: -0.23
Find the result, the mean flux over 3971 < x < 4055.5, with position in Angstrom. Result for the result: 5.05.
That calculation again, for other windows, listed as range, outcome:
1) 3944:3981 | 3.63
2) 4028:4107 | 5.15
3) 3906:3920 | 4.57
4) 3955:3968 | 3.63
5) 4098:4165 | 5.08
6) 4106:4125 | 5.09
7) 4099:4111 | 4.4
